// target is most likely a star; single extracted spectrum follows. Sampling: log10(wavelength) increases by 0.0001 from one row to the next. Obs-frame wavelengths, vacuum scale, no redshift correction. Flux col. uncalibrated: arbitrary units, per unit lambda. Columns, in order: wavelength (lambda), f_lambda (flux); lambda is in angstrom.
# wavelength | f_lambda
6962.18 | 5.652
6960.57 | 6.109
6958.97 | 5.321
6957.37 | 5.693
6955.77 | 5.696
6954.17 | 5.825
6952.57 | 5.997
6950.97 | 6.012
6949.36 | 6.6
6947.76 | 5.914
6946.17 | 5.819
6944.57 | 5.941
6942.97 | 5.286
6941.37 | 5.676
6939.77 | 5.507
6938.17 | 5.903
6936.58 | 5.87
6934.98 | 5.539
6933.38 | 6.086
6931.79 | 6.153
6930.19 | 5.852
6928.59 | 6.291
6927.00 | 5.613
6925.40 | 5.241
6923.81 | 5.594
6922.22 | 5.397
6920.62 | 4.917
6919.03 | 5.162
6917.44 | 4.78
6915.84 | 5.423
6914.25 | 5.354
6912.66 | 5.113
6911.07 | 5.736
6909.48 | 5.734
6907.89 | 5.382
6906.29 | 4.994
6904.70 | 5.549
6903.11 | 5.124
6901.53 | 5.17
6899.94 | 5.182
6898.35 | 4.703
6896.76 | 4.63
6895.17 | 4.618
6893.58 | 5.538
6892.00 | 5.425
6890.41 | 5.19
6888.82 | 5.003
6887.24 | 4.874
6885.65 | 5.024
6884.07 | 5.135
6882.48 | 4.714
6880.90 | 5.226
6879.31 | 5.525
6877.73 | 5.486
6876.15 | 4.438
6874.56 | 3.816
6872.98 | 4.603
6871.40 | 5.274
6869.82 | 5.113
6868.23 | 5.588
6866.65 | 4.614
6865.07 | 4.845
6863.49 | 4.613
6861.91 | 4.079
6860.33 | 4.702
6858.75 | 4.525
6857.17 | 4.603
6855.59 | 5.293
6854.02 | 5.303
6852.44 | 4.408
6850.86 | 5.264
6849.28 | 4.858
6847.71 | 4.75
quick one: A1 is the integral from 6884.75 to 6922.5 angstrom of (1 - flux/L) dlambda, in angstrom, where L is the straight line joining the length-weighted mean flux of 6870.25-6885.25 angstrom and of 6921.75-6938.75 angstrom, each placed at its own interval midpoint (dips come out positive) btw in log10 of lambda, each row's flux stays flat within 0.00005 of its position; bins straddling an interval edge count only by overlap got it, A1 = 1.3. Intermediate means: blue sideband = 4.92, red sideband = 5.78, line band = 5.16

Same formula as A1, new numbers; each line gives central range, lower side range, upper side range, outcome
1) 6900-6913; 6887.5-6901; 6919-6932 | -0.3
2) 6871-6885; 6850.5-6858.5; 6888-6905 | 0.3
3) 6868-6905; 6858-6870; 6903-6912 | 0.5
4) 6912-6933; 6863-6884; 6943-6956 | 0.4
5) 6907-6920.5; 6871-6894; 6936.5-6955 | 0.3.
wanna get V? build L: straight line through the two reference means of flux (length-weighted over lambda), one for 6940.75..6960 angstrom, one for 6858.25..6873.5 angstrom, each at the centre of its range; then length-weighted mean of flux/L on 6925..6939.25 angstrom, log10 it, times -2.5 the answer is -0.05 mag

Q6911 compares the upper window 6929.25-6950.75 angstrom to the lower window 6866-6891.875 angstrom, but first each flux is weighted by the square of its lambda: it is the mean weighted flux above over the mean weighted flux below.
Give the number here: 1.20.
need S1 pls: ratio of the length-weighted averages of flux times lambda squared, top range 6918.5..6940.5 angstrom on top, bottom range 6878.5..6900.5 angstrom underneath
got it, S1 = 1.13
